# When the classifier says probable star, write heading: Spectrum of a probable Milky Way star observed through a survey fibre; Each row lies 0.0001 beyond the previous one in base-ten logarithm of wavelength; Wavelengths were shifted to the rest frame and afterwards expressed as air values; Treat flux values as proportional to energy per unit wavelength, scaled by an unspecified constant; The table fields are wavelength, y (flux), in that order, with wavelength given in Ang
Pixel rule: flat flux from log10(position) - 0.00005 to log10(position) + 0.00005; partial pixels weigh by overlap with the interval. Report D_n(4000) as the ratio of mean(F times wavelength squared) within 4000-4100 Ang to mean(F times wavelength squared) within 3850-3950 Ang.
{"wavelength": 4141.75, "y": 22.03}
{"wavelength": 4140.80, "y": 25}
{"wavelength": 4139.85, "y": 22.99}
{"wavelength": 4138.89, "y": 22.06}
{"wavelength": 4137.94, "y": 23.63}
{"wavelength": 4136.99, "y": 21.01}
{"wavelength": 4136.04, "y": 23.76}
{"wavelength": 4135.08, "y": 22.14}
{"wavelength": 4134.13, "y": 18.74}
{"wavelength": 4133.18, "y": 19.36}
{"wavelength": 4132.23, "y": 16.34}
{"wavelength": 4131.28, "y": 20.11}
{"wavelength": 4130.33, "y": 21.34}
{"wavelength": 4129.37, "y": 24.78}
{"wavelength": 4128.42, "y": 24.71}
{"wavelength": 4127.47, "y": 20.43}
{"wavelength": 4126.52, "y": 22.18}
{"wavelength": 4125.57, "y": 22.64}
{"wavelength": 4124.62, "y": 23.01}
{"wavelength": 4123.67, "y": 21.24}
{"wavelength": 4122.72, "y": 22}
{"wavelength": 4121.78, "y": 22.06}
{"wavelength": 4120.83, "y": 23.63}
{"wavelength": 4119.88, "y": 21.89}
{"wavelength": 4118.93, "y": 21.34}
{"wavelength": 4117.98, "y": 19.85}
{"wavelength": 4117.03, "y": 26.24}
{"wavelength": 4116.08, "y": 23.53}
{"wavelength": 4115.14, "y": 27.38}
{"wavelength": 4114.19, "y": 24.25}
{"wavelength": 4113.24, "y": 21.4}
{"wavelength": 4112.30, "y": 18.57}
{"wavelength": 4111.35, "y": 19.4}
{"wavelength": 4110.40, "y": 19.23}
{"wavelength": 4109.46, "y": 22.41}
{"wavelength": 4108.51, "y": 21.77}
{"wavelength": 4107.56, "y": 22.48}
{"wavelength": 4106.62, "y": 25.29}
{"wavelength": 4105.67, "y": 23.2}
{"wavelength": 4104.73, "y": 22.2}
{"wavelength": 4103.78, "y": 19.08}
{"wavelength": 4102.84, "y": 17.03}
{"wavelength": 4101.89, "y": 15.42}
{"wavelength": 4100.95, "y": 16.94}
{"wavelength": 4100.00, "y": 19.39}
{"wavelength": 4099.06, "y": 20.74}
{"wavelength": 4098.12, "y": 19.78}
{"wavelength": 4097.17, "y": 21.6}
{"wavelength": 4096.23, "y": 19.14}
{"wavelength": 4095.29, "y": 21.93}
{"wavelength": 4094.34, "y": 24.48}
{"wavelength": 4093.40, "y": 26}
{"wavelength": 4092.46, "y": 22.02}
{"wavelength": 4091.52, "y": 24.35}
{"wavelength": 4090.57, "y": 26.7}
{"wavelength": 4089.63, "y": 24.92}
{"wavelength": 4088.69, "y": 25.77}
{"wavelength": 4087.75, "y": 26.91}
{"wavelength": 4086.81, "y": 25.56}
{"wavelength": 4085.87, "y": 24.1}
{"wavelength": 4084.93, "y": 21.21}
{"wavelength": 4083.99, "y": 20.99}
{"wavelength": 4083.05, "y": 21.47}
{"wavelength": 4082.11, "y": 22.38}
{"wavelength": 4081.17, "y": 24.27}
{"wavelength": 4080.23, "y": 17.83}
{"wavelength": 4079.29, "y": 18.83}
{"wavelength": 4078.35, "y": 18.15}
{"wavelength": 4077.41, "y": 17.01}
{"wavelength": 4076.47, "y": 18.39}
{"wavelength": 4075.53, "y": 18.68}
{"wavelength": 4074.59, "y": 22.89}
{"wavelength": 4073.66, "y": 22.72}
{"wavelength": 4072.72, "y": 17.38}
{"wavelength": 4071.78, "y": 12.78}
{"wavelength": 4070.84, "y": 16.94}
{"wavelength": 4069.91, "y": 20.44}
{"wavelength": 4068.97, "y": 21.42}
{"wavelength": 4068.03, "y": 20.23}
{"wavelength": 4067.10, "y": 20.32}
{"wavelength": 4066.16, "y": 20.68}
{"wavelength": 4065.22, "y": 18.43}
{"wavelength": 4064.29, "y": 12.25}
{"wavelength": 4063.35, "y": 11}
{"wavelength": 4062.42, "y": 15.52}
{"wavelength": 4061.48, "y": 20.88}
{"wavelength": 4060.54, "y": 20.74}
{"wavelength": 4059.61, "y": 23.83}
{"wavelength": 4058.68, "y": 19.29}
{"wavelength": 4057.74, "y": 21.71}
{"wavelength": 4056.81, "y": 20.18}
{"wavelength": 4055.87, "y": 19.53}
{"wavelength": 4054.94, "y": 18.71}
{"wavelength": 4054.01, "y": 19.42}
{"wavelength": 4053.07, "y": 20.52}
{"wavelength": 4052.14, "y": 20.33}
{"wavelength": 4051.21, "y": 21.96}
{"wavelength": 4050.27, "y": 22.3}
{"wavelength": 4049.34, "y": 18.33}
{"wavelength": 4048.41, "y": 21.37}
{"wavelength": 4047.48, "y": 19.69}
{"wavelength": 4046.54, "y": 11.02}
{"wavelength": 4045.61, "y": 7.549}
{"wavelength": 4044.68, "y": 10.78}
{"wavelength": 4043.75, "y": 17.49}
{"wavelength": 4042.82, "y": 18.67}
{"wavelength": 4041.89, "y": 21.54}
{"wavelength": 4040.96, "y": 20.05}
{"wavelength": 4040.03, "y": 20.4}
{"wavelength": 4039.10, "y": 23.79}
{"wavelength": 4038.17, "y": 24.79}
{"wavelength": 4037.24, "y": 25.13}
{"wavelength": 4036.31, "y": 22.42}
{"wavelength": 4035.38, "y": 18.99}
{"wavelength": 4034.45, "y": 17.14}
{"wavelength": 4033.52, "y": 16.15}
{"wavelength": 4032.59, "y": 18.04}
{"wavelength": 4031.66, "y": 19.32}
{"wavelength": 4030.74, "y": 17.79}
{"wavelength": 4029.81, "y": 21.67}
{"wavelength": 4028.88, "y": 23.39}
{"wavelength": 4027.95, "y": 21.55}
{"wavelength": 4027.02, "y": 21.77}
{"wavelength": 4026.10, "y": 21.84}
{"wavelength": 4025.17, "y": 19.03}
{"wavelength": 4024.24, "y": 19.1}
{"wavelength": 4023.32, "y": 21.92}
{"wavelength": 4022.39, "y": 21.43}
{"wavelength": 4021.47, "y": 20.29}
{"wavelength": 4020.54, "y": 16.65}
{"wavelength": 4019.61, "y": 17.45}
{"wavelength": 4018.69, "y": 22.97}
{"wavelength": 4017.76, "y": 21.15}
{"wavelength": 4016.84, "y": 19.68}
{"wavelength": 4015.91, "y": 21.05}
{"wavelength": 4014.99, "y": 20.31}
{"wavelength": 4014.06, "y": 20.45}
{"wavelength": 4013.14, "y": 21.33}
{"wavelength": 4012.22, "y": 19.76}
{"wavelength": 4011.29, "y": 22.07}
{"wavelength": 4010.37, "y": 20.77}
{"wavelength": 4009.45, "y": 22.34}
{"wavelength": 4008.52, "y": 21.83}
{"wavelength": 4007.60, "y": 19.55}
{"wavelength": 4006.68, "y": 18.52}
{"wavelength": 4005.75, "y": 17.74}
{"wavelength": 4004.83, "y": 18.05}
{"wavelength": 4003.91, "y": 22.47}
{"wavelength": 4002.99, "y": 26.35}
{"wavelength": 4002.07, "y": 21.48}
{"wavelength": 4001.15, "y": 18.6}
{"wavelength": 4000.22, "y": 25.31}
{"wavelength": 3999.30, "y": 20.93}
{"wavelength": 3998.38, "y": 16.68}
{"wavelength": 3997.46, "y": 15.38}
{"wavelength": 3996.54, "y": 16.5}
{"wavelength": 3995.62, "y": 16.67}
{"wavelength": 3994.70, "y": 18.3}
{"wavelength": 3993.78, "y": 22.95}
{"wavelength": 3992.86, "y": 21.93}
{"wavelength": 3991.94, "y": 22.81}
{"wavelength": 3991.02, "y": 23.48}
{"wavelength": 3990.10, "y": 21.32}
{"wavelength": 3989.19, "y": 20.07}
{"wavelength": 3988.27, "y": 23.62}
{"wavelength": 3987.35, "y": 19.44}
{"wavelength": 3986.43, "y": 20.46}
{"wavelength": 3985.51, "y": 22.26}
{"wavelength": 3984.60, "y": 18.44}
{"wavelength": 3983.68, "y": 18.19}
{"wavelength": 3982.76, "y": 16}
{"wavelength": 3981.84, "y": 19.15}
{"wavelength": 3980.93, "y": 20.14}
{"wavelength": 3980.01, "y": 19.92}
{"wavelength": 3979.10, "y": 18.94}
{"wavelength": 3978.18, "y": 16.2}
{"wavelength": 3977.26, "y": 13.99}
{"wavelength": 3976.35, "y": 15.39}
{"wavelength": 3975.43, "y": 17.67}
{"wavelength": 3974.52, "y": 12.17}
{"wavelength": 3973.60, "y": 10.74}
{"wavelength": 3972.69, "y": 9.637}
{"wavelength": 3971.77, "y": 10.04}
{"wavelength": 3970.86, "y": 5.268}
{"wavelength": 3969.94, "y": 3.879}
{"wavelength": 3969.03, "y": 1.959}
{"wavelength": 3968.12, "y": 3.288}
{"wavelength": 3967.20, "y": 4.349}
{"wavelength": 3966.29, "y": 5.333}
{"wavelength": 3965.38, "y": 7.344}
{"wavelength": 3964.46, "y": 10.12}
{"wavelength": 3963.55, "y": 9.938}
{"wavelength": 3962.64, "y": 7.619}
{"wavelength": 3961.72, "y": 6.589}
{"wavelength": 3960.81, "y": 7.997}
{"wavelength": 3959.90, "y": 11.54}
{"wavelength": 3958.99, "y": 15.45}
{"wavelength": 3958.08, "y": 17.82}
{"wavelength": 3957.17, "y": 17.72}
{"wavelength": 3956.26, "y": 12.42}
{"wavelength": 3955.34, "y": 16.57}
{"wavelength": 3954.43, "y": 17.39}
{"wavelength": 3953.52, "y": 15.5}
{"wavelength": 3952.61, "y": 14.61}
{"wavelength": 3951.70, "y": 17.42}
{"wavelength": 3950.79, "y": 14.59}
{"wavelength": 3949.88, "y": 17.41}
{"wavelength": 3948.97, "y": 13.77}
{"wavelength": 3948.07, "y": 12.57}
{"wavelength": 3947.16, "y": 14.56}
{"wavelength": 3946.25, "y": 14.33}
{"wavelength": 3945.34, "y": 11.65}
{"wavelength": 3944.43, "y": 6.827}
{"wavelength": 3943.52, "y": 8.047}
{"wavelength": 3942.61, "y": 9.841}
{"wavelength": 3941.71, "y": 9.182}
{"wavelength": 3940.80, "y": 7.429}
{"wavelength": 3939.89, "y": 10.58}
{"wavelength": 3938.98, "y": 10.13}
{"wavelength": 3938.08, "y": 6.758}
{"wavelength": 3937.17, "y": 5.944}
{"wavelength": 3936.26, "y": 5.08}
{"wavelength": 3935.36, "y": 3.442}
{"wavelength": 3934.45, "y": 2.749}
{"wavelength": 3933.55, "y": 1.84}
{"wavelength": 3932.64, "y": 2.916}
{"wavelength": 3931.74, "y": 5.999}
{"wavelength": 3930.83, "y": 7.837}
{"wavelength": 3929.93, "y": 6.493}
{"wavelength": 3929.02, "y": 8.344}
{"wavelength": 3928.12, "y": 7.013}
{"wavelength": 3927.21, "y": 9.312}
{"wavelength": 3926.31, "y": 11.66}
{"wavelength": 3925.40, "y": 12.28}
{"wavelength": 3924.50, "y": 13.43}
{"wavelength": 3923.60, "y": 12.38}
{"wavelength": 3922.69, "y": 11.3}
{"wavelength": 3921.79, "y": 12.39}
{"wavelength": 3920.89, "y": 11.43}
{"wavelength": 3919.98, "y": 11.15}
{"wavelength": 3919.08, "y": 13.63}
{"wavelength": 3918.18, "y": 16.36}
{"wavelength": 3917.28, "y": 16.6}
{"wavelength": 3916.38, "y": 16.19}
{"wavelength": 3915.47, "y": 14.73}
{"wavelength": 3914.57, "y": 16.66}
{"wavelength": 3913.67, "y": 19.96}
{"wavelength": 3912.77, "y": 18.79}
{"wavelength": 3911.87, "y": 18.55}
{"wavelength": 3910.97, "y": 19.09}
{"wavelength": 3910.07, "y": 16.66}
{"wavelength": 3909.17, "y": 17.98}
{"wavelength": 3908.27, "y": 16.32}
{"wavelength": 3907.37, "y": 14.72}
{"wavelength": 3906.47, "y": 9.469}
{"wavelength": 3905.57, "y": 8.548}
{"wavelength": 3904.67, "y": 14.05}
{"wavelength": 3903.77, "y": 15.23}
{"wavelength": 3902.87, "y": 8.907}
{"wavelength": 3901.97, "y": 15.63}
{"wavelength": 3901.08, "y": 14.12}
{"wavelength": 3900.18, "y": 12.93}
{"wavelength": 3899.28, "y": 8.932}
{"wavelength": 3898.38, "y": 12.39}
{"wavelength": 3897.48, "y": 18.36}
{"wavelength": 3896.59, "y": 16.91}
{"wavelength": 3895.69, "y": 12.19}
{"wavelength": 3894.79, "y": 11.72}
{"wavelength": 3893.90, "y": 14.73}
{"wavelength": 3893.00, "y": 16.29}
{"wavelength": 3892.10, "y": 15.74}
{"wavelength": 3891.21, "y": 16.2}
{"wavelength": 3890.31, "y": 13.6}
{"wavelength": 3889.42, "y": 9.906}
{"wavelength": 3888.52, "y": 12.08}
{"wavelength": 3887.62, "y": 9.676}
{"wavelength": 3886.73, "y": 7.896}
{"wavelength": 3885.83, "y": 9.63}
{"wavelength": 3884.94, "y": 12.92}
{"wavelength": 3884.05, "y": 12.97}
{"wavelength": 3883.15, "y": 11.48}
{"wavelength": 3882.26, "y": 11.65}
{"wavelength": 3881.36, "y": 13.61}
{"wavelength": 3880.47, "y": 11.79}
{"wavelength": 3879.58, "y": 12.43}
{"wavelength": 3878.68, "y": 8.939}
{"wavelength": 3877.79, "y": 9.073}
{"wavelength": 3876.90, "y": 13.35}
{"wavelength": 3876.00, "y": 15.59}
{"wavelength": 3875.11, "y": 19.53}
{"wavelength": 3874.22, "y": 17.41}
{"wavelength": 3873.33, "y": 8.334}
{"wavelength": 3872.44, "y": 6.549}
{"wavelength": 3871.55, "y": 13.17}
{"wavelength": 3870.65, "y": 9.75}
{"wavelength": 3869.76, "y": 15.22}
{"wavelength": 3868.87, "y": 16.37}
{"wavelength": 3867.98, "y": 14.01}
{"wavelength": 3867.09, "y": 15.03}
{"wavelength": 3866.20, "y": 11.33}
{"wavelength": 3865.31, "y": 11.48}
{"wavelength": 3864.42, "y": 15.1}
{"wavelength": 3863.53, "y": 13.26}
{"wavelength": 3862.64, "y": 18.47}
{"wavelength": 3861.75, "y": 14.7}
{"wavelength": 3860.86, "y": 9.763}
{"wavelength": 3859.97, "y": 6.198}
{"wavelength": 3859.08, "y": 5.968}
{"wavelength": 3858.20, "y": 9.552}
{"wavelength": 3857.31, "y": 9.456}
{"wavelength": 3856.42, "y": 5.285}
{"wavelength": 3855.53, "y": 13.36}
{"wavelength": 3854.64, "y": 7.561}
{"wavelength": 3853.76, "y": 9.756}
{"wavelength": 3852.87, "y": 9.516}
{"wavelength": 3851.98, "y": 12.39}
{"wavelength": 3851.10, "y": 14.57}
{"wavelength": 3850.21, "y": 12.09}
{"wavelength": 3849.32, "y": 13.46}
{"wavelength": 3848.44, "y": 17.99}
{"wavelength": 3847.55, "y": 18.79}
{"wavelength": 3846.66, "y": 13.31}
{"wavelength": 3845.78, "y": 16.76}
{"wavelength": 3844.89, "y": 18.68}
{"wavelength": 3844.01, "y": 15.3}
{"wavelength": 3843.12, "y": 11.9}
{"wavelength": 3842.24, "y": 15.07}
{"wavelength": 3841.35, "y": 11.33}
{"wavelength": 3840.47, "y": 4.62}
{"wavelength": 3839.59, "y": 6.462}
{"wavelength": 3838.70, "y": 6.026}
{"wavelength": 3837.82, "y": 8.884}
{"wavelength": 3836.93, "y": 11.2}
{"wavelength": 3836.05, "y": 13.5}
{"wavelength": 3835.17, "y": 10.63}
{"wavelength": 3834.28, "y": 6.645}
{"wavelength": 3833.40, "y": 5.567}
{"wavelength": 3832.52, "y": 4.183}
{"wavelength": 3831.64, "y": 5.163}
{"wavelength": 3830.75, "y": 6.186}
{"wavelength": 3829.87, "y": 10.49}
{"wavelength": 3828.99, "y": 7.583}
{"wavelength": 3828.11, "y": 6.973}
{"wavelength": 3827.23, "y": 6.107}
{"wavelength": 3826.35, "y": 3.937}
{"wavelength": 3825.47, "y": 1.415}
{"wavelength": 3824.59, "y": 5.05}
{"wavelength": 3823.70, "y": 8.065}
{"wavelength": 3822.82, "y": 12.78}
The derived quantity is 1.8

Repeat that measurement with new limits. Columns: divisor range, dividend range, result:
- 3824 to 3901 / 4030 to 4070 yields 1.83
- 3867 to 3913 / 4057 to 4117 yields 1.72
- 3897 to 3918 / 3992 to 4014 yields 1.42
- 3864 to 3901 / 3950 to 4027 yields 1.40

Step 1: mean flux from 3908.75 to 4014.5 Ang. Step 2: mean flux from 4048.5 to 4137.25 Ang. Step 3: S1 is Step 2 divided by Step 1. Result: 1.5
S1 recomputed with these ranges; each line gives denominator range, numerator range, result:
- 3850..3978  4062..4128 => 1.79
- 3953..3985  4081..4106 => 1.78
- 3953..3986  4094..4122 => 1.68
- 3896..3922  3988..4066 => 1.35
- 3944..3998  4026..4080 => 1.32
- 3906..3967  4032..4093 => 1.70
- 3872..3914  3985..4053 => 1.49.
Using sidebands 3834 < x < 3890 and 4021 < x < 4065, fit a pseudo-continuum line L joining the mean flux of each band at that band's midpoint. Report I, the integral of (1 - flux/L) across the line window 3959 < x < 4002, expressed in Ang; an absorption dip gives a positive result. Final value 4.8 Ang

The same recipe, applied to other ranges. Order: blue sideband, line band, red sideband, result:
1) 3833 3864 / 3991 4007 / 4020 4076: -2.6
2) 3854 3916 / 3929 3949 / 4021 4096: 9.6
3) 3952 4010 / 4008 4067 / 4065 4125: -3.4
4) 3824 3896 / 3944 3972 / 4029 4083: 7.3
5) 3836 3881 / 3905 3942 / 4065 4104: 8.3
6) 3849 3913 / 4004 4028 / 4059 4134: -3.2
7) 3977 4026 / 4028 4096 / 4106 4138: 2.9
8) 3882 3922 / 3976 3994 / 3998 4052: -1.7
